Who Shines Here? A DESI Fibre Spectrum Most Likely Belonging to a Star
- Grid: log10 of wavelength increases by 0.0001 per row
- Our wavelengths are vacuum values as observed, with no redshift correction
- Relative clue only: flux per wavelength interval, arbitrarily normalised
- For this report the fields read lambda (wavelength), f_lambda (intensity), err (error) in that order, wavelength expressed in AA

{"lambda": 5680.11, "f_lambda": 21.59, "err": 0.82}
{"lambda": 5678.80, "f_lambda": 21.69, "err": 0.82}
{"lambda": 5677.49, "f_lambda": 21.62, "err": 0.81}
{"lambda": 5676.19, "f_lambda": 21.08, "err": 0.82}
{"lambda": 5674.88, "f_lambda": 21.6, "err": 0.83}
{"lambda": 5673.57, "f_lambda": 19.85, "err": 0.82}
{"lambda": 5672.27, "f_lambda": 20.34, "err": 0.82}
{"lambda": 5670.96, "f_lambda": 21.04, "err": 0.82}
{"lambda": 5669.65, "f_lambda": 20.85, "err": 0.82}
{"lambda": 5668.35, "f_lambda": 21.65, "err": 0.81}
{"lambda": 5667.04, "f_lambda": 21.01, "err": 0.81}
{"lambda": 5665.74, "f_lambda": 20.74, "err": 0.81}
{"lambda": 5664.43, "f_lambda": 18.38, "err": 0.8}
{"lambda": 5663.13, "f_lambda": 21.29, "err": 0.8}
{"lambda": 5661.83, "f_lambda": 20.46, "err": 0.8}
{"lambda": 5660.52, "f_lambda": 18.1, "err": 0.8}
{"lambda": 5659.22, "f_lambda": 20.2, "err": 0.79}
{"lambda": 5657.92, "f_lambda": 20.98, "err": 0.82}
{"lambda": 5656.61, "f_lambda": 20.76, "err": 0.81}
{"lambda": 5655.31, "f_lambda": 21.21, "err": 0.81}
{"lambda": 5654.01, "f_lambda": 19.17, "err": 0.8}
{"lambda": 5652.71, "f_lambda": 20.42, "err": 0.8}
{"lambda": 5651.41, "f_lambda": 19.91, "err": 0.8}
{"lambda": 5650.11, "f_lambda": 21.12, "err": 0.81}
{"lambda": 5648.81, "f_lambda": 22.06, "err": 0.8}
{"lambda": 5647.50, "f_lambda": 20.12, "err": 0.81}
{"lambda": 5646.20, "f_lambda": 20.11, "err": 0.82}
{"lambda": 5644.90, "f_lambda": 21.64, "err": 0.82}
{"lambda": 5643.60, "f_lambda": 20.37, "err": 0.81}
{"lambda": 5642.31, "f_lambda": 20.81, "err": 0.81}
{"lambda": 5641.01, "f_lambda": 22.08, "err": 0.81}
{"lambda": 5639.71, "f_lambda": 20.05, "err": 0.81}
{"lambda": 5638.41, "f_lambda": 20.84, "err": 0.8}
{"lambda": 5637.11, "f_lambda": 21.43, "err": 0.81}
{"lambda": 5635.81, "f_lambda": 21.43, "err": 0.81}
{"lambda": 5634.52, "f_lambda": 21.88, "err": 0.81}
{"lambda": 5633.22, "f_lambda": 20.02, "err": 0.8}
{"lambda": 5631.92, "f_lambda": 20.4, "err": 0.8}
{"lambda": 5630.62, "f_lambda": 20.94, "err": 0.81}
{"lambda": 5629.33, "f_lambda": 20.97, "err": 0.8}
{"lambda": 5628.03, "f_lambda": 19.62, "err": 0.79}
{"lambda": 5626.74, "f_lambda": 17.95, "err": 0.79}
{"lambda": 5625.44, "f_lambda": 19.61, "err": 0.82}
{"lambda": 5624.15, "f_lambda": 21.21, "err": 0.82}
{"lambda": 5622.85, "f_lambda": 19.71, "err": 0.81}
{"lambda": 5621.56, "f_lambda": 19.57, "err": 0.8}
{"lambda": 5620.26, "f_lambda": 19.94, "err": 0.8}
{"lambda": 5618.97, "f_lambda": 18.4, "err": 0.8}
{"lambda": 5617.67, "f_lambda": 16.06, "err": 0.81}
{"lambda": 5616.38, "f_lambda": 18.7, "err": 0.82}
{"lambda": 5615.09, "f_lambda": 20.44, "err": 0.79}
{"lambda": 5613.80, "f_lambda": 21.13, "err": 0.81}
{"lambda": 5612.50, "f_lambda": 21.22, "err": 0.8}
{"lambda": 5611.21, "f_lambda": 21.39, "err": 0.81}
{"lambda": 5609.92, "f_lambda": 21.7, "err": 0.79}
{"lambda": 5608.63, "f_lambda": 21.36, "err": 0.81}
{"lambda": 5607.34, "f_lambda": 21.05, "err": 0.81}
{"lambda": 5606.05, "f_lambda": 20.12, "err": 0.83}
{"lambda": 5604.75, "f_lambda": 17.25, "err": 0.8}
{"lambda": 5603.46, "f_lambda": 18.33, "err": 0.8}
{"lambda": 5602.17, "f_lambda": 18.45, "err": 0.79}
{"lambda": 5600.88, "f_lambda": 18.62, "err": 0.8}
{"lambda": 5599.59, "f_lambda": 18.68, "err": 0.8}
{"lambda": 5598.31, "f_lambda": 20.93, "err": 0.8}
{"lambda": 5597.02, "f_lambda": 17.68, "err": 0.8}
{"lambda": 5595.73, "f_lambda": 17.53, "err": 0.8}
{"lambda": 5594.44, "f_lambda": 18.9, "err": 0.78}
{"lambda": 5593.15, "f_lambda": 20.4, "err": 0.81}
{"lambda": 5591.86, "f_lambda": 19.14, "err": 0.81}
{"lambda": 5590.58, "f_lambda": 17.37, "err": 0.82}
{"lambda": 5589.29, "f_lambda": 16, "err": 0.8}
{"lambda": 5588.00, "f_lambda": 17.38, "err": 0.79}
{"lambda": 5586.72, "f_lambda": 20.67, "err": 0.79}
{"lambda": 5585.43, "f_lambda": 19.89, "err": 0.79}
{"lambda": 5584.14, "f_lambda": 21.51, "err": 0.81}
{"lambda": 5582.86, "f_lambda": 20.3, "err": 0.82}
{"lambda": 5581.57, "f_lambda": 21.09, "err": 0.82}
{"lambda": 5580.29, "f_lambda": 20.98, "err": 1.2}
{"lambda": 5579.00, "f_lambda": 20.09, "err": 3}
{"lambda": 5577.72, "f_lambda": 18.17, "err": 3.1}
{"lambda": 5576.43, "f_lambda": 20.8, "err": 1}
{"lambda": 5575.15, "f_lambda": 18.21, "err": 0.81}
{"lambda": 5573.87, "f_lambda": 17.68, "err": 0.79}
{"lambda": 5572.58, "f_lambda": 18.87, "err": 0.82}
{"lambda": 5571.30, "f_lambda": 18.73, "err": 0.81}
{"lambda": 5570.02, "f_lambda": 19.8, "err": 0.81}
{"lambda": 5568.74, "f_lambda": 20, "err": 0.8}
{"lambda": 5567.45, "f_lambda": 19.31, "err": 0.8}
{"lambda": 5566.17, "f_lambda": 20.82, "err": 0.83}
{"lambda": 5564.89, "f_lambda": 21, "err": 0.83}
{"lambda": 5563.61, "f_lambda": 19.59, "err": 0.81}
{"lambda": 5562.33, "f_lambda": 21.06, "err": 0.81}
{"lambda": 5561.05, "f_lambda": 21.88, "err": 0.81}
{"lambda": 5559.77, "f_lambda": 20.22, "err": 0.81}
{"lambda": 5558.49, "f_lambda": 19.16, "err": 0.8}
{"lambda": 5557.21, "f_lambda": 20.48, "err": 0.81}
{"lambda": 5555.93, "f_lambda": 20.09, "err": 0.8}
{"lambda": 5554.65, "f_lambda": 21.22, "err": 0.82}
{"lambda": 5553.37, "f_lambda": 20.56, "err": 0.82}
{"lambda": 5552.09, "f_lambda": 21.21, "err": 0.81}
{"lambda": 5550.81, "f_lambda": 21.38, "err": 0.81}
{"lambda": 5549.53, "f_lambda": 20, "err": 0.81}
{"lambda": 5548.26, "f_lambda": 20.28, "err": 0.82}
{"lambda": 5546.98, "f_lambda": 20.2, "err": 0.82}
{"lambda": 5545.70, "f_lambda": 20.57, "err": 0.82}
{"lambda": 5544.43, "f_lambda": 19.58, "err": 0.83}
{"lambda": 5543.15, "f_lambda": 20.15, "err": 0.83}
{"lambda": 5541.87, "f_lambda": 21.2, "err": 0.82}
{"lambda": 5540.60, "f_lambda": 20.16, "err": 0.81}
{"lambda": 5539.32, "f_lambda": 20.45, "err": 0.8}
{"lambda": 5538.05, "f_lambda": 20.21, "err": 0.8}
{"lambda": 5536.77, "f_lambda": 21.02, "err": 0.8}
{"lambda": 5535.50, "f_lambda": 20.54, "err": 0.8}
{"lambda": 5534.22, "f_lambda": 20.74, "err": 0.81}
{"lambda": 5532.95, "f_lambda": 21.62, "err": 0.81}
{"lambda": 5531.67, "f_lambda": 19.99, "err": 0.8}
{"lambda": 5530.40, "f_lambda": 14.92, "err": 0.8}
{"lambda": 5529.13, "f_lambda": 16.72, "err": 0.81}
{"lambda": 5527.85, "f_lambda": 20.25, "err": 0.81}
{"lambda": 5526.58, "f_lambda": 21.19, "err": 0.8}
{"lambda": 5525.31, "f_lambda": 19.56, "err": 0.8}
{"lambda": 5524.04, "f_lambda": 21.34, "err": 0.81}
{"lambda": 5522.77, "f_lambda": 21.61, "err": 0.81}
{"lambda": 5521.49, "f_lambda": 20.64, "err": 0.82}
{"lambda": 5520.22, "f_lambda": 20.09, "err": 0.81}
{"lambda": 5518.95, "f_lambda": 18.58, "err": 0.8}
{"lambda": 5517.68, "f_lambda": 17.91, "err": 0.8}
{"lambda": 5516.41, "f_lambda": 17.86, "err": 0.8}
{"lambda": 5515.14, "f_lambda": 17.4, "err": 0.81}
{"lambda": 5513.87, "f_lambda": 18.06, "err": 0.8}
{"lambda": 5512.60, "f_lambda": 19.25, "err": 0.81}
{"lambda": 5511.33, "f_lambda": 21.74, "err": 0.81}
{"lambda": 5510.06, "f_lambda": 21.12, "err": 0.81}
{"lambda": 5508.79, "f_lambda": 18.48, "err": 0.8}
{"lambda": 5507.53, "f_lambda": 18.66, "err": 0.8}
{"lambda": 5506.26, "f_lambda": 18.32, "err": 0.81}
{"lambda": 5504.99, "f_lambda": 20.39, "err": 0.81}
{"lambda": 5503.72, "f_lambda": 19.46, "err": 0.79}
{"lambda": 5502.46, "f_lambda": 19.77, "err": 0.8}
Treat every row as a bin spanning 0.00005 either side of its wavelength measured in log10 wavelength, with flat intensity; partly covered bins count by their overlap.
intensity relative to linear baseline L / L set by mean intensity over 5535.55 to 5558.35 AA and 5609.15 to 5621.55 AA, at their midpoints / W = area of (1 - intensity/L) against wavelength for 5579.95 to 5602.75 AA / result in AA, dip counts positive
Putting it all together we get 1.0 AA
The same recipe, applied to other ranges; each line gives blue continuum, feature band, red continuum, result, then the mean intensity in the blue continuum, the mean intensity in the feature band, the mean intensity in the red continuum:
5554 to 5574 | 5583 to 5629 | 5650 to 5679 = 2.0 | 20.1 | 19.4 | 20.6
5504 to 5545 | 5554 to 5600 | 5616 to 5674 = 0.8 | 19.7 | 19.6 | 20.3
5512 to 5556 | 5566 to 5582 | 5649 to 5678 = 0.5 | 19.9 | 19.5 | 20.6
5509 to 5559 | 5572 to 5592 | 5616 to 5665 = 0.8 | 20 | 19.3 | 20.2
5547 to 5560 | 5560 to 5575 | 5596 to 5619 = 0.3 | 20.5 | 19.8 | 19.5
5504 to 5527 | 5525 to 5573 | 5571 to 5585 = -1.2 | 19.5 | 20.1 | 19.7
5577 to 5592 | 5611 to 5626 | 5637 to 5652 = 0.4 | 19.4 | 19.7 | 20.9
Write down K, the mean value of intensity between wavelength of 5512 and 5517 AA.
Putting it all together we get 18.1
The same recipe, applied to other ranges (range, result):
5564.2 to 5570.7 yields 20.2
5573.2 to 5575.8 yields 18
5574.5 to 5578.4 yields 19.1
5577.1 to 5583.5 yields 20.1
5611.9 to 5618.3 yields 19.5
